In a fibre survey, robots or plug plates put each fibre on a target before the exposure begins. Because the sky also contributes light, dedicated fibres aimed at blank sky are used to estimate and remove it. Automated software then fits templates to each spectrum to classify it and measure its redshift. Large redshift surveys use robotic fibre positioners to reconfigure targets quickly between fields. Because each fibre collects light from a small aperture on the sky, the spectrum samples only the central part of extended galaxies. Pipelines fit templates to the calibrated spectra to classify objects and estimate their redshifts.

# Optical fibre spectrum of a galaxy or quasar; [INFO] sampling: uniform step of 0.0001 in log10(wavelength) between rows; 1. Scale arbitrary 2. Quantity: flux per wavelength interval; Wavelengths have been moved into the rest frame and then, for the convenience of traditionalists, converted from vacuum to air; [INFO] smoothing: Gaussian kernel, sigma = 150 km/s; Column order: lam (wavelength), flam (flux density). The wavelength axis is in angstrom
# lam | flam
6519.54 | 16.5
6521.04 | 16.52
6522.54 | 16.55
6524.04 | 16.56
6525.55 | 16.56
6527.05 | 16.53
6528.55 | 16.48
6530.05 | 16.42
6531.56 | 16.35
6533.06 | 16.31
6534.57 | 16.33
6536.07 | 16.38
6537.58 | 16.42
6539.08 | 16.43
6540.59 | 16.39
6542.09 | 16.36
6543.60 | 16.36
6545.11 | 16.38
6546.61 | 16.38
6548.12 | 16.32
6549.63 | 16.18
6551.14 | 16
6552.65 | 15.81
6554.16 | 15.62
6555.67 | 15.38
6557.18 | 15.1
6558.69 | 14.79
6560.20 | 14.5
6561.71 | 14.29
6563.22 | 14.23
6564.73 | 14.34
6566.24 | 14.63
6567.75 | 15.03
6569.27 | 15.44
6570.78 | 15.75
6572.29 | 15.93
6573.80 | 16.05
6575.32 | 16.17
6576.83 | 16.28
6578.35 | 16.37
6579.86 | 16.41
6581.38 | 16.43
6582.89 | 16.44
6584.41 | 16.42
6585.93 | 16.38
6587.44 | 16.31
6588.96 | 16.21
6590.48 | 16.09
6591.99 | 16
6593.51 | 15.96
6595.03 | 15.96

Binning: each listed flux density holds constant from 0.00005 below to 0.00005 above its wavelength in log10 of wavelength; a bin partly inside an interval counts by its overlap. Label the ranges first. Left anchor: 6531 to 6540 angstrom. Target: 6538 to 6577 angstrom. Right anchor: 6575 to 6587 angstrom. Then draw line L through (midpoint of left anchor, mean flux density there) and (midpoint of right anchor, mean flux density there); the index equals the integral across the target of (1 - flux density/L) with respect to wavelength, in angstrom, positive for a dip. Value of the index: 1.8 angstrom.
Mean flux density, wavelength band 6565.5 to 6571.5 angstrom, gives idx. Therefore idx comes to 15.2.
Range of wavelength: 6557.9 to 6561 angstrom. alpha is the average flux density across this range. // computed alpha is 14.7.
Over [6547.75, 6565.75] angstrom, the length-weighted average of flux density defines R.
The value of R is 15.2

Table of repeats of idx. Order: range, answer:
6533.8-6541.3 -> 16.4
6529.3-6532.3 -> 16.4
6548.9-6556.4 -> 15.8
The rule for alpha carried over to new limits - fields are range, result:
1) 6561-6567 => 14.4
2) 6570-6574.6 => 15.9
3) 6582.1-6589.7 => 16.4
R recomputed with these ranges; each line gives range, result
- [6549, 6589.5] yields 15.6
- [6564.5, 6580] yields 15.7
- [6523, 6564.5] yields 15.9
